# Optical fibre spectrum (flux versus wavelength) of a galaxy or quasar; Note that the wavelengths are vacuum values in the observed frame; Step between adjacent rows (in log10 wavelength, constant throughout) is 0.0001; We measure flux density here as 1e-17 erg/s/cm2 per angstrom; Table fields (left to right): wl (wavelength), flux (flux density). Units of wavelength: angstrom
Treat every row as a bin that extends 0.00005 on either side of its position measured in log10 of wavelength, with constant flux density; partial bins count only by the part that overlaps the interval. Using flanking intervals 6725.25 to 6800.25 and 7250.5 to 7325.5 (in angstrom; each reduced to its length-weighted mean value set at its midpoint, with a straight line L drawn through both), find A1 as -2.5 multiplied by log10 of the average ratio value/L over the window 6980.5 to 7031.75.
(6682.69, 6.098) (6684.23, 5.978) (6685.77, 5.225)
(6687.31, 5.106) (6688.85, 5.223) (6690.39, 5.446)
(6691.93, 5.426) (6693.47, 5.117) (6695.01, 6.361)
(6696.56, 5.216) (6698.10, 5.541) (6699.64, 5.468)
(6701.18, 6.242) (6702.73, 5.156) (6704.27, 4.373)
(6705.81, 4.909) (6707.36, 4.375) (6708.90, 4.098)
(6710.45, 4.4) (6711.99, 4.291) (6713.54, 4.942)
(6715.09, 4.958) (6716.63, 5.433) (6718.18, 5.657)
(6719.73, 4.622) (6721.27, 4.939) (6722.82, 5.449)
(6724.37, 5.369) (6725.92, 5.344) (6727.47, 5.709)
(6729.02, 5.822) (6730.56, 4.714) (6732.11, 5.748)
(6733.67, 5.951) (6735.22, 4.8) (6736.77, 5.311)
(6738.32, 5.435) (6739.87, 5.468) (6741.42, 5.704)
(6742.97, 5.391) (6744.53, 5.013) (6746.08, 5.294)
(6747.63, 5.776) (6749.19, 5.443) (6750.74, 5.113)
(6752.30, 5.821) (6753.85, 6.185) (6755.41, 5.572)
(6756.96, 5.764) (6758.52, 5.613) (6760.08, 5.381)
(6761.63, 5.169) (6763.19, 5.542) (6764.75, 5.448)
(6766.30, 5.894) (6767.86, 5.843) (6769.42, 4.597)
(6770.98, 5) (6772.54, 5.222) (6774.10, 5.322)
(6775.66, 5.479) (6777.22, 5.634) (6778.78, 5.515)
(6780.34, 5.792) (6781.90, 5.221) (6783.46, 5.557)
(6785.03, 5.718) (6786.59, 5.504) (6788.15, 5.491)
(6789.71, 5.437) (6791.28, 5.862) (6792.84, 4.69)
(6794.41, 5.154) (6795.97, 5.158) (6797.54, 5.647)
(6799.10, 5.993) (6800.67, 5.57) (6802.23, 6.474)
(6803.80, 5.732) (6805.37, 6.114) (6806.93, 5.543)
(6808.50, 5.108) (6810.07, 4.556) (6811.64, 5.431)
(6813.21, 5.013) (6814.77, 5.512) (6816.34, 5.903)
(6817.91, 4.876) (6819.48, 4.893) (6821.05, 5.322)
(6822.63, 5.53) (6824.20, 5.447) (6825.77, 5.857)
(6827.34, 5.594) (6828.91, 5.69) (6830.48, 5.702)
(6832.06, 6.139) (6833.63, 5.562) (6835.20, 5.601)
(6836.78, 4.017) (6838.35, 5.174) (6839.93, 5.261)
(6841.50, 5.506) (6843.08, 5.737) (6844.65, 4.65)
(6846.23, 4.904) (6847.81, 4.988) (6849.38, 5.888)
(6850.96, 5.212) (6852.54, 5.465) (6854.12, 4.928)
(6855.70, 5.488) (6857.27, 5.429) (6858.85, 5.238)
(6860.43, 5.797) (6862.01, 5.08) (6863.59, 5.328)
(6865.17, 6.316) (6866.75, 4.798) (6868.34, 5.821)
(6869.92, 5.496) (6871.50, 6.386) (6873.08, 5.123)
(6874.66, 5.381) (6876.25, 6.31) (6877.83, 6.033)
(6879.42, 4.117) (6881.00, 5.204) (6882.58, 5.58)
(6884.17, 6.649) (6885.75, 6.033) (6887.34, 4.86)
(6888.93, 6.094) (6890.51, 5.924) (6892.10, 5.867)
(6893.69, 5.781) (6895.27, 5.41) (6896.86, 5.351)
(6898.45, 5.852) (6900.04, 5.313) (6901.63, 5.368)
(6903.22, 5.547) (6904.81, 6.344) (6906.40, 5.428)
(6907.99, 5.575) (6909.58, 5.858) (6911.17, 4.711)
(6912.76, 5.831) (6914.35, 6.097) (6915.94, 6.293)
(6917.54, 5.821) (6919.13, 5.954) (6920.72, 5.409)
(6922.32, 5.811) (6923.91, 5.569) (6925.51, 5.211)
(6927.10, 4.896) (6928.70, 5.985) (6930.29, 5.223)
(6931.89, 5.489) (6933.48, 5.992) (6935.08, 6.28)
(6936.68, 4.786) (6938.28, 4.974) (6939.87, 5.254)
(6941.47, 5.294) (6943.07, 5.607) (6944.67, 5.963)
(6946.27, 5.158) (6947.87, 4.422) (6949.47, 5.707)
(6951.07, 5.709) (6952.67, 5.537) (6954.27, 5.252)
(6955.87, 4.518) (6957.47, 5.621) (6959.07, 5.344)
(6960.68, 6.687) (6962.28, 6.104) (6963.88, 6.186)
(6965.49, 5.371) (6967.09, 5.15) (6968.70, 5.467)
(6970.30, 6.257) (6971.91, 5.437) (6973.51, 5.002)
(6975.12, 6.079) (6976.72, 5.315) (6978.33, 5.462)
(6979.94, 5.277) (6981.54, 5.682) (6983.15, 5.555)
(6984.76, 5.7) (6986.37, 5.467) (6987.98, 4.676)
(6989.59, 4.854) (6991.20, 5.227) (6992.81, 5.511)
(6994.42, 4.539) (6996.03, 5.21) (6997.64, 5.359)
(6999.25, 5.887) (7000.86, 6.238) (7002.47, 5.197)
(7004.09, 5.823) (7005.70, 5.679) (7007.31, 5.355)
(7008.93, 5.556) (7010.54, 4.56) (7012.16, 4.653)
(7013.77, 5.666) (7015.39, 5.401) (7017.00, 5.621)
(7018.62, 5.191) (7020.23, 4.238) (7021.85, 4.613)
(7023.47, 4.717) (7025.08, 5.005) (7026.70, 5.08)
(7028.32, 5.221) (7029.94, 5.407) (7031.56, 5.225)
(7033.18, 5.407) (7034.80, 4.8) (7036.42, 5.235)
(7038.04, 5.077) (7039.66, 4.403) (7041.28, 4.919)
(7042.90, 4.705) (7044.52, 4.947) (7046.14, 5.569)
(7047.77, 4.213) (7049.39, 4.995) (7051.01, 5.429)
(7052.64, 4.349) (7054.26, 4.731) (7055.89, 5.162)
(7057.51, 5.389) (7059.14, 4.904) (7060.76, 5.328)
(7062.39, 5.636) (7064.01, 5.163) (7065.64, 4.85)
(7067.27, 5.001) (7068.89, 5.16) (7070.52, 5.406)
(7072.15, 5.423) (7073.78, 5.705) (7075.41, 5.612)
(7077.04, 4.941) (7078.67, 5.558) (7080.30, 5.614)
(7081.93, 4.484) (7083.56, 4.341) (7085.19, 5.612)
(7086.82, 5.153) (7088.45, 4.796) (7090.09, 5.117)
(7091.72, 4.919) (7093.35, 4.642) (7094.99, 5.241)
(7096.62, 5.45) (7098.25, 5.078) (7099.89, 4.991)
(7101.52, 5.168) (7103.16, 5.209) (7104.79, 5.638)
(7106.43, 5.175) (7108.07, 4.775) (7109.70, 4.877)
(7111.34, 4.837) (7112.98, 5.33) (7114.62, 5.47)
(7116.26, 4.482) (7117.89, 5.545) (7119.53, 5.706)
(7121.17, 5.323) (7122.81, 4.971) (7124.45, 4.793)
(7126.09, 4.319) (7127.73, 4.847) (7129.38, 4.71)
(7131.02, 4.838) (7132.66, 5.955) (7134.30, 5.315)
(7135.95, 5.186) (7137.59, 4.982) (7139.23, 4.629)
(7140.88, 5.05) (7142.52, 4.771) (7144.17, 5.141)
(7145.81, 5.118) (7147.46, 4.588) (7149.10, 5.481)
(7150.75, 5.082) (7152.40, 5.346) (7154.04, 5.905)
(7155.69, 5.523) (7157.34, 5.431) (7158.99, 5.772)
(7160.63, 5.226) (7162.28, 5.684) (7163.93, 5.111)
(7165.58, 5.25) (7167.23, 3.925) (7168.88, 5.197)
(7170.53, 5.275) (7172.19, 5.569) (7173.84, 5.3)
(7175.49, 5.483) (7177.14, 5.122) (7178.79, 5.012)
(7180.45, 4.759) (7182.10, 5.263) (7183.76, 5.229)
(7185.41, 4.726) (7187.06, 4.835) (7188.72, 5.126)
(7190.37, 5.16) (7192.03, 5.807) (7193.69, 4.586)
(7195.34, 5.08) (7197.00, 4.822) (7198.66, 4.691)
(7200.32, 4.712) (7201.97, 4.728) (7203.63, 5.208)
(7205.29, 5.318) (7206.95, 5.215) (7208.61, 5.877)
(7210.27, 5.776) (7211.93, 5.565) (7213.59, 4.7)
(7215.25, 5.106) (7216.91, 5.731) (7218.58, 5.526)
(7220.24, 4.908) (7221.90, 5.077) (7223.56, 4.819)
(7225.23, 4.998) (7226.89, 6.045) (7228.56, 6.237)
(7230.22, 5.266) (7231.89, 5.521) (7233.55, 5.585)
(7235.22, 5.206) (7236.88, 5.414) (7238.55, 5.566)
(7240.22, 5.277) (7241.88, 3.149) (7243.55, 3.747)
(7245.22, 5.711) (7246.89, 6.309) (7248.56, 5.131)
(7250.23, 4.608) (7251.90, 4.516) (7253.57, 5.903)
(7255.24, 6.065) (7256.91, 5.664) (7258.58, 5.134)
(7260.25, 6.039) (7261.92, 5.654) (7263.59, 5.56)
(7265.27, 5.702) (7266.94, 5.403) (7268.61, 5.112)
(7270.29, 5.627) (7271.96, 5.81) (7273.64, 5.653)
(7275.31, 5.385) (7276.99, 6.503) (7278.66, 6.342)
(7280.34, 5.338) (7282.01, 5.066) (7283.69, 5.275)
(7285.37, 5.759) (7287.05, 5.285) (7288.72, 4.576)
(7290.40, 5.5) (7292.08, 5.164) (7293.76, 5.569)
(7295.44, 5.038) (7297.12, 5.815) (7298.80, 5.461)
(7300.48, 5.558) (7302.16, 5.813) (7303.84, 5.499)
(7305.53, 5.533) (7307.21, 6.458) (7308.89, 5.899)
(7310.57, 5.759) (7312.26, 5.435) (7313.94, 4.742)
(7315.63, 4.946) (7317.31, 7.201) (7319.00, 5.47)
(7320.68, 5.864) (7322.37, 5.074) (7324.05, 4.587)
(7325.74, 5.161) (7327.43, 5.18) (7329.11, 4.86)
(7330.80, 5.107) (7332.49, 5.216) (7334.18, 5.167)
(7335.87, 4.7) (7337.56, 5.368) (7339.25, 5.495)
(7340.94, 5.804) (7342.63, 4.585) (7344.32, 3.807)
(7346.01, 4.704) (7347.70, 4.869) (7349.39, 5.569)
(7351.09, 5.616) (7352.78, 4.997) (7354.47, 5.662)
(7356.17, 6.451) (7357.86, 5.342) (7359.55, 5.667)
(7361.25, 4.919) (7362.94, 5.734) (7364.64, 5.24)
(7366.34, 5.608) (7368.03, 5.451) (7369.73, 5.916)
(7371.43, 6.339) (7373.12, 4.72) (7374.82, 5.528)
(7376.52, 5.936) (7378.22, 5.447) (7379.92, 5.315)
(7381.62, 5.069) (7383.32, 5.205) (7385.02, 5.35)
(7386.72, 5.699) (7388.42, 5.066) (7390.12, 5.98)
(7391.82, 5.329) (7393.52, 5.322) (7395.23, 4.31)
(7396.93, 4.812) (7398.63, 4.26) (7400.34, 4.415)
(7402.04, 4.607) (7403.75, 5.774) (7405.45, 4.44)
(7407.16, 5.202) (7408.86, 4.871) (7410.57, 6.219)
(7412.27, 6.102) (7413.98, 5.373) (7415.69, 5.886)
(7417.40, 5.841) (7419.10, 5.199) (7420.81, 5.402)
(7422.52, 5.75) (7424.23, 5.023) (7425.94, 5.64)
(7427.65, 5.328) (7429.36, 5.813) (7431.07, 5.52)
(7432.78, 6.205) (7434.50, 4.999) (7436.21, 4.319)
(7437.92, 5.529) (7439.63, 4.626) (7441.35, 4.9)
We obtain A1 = 0.05 mag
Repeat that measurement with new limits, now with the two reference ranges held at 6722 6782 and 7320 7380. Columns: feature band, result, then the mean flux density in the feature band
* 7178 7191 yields 0.07 mag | 5.01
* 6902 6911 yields -0.05 mag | 5.66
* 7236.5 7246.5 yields 0.10 mag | 4.85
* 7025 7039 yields 0.05 mag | 5.16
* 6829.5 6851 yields 0.02 mag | 5.32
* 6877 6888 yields -0.02 mag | 5.51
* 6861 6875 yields -0.02 mag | 5.54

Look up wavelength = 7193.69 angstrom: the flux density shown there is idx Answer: 4.586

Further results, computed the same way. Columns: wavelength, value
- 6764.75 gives 5.448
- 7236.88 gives 5.414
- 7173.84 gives 5.3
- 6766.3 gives 5.894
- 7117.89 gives 5.545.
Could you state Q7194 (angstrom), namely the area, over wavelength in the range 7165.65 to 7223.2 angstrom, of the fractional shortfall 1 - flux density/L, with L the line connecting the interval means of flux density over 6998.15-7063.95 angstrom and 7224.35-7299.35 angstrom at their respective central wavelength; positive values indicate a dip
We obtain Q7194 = 2.2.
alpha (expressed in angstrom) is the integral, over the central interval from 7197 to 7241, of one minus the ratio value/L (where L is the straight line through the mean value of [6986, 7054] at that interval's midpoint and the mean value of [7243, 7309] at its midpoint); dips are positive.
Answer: 0.98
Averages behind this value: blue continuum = 5.12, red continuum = 5.51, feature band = 5.3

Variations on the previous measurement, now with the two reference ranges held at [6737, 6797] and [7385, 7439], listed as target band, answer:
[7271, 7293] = -0.8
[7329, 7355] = 1.1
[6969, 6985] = -0.5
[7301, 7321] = -1.5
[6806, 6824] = 0.6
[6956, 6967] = -0.7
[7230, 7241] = -0.2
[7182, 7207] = 1.5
